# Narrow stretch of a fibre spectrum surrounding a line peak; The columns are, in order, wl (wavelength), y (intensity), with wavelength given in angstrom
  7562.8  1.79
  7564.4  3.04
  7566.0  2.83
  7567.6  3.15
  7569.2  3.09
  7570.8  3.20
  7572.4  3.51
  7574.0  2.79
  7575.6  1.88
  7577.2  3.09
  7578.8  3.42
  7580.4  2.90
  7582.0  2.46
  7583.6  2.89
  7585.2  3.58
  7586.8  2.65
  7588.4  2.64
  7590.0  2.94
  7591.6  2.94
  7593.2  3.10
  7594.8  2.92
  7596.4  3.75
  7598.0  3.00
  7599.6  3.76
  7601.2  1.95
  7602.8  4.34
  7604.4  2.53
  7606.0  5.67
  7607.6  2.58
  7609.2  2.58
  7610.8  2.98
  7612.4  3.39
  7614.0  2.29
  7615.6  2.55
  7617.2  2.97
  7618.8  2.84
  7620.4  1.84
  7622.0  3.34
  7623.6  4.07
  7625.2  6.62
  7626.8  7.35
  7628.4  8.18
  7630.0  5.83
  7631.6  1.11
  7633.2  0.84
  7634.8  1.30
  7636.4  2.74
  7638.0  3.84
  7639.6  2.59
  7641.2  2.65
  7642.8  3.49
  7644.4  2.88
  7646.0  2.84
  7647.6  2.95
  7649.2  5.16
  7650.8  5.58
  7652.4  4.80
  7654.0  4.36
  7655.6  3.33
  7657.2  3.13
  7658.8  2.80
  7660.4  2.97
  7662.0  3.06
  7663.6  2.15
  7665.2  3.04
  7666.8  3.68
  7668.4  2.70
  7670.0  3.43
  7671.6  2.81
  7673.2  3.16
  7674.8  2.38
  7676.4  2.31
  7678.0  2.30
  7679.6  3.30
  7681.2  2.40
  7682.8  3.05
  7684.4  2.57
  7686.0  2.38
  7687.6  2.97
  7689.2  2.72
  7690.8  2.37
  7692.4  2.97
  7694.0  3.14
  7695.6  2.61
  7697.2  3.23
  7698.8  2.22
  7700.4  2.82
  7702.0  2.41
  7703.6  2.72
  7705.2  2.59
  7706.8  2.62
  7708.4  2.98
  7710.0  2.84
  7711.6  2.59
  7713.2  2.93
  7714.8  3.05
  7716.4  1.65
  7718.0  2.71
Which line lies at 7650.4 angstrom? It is [N II] 6583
